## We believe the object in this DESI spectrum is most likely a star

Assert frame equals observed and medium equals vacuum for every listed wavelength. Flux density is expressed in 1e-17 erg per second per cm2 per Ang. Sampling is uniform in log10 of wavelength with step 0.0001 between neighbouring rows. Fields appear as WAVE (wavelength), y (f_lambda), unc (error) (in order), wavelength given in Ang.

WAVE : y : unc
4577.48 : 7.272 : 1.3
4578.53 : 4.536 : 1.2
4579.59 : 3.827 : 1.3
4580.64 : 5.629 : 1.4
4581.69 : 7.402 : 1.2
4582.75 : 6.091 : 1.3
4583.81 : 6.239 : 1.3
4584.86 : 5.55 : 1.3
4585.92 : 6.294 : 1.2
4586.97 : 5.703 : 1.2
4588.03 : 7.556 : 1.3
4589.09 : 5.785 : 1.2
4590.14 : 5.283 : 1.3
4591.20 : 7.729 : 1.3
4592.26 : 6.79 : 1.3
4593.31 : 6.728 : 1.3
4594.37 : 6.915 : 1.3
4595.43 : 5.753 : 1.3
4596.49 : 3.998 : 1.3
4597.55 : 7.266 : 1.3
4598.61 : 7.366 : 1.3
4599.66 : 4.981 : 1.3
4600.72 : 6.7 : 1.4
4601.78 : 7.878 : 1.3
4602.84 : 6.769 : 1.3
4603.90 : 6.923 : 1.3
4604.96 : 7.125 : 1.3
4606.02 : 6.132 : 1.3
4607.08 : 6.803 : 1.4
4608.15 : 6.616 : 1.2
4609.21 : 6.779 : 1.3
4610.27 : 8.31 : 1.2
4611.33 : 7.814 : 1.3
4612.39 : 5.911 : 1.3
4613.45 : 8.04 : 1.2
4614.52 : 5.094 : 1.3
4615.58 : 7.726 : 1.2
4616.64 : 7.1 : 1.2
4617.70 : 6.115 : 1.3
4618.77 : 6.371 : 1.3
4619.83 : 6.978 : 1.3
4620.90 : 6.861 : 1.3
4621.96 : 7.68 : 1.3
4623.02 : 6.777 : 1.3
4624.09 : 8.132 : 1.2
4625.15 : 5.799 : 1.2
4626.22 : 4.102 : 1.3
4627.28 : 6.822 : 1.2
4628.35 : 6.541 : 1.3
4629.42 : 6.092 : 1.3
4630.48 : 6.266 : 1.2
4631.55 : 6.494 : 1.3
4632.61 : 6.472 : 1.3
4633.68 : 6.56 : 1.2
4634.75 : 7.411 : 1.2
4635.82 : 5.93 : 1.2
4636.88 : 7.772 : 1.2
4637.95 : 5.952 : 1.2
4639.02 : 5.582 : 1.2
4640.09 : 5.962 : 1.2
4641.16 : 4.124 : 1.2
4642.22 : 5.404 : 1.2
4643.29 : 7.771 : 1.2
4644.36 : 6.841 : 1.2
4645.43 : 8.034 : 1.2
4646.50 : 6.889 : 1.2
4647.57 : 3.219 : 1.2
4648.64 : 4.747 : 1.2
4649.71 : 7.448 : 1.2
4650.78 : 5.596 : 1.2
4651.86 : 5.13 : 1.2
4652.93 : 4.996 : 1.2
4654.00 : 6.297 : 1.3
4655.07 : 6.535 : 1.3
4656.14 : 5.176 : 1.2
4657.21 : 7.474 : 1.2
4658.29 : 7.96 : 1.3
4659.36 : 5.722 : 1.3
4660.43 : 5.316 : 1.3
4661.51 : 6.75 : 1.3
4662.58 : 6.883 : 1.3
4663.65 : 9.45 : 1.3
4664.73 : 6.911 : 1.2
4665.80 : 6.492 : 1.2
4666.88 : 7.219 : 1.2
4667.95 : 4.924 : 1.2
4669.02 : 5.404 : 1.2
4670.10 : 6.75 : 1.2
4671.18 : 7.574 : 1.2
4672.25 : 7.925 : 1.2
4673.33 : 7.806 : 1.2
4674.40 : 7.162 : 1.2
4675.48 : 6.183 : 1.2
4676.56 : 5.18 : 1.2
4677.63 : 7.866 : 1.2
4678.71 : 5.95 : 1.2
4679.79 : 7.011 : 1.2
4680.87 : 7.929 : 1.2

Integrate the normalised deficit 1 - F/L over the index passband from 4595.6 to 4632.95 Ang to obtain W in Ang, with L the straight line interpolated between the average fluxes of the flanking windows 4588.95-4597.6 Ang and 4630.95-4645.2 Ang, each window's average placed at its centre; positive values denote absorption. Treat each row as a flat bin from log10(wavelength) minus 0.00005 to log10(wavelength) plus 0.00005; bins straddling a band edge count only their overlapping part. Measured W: -2.1 Ang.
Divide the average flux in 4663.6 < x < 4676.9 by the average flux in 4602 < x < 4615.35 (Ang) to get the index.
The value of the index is 0.98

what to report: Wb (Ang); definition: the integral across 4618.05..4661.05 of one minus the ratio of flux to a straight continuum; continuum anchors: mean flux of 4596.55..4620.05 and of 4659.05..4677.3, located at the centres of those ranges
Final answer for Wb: 3.0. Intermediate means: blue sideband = 6.8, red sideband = 6.71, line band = 6.28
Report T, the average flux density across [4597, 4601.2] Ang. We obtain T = 6.57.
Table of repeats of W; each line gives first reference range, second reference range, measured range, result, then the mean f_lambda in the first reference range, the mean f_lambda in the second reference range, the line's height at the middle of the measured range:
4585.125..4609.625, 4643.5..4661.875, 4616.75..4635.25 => -0.73 Ang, 6.5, 6.15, 6.32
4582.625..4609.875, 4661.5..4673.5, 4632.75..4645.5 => 0.74 Ang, 6.47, 7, 6.78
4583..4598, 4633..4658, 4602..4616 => -1.64 Ang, 6.25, 6.14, 6.21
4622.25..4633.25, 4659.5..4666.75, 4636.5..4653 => 1.63 Ang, 6.38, 6.91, 6.64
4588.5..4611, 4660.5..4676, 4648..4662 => 1.61 Ang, 6.62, 6.91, 6.85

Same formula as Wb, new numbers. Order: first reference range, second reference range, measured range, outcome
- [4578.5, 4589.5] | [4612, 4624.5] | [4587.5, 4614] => -1.3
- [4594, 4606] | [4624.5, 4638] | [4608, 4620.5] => -0.9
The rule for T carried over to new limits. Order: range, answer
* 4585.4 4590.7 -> 6.14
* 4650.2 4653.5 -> 5.27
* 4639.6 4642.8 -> 5.2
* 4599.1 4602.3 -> 6.54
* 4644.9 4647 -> 7.47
